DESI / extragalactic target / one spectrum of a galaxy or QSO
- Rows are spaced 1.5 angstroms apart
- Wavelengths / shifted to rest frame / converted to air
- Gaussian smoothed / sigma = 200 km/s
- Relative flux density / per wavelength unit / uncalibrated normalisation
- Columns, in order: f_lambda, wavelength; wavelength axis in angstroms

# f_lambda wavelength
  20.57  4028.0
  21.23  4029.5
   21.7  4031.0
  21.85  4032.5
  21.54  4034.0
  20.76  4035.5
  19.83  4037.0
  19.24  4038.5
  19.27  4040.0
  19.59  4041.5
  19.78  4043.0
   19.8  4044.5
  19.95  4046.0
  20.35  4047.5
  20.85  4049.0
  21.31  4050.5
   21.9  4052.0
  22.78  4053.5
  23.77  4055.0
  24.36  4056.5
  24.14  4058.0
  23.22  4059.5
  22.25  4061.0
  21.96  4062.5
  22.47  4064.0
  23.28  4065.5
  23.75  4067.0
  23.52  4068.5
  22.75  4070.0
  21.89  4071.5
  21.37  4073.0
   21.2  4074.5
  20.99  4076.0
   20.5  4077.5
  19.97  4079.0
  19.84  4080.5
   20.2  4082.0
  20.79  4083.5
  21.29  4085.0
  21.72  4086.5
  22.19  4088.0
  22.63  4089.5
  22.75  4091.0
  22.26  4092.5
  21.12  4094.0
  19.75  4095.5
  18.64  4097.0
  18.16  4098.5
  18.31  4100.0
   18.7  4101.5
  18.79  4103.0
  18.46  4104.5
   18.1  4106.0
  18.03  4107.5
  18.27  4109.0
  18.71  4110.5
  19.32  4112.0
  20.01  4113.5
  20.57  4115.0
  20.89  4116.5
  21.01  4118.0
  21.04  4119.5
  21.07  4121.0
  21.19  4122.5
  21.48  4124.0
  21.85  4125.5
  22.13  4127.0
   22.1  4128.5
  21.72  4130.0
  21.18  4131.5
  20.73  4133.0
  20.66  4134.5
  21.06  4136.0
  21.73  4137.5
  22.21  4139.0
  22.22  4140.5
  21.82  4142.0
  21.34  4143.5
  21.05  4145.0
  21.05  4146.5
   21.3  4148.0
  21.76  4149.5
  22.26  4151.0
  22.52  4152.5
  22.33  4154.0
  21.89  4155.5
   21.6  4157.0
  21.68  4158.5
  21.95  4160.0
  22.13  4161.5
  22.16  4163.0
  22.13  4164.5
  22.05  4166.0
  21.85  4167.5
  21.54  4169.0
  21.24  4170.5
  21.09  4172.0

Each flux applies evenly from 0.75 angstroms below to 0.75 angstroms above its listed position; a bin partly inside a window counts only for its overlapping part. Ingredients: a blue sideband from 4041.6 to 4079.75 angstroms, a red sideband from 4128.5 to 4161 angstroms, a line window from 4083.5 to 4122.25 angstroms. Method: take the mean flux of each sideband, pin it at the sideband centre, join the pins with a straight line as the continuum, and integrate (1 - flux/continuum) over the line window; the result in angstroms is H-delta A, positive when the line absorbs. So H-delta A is 3.0 angstroms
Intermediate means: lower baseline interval 21.9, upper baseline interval 21.6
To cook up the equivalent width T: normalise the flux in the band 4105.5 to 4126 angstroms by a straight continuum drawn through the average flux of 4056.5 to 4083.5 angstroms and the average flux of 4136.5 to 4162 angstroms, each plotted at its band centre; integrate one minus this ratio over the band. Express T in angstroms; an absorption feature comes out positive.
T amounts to 1.7 angstroms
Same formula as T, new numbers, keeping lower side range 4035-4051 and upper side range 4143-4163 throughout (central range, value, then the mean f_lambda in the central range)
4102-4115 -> 1.39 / 18.8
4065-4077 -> -1.06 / 22.3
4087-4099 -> -0.11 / 21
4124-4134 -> -0.09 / 21.6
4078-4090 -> -0.20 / 21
